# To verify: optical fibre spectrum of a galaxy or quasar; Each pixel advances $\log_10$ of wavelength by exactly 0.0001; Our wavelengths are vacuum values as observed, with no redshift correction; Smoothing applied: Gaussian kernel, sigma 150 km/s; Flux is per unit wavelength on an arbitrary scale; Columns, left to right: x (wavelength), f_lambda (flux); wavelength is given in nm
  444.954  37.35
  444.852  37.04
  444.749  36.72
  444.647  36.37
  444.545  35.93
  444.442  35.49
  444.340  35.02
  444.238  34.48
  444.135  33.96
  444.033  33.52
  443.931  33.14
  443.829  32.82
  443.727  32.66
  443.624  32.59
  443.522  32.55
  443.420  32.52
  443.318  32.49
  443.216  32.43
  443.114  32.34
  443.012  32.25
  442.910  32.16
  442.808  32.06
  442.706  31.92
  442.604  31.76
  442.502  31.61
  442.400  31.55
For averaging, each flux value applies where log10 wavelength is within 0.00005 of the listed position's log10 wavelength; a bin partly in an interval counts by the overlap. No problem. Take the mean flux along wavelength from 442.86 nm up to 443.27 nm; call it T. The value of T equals 32.3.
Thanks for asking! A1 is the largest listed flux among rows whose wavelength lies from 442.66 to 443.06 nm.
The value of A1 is 32.25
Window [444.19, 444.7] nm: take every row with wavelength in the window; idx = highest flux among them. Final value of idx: 36.37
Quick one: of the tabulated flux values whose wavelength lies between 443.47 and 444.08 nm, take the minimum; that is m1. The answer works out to 32.55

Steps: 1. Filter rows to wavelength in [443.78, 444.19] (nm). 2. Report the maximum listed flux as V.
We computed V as 33.96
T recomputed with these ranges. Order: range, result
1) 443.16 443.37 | 32.5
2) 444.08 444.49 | 34.7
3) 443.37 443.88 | 32.6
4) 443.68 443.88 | 32.8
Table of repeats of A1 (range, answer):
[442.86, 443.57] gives 32.55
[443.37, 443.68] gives 32.59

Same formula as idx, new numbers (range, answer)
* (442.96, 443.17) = 32.34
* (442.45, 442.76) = 31.92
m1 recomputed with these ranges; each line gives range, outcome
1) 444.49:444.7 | 35.93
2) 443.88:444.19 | 33.14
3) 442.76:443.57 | 32.06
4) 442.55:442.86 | 31.76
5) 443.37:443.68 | 32.52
